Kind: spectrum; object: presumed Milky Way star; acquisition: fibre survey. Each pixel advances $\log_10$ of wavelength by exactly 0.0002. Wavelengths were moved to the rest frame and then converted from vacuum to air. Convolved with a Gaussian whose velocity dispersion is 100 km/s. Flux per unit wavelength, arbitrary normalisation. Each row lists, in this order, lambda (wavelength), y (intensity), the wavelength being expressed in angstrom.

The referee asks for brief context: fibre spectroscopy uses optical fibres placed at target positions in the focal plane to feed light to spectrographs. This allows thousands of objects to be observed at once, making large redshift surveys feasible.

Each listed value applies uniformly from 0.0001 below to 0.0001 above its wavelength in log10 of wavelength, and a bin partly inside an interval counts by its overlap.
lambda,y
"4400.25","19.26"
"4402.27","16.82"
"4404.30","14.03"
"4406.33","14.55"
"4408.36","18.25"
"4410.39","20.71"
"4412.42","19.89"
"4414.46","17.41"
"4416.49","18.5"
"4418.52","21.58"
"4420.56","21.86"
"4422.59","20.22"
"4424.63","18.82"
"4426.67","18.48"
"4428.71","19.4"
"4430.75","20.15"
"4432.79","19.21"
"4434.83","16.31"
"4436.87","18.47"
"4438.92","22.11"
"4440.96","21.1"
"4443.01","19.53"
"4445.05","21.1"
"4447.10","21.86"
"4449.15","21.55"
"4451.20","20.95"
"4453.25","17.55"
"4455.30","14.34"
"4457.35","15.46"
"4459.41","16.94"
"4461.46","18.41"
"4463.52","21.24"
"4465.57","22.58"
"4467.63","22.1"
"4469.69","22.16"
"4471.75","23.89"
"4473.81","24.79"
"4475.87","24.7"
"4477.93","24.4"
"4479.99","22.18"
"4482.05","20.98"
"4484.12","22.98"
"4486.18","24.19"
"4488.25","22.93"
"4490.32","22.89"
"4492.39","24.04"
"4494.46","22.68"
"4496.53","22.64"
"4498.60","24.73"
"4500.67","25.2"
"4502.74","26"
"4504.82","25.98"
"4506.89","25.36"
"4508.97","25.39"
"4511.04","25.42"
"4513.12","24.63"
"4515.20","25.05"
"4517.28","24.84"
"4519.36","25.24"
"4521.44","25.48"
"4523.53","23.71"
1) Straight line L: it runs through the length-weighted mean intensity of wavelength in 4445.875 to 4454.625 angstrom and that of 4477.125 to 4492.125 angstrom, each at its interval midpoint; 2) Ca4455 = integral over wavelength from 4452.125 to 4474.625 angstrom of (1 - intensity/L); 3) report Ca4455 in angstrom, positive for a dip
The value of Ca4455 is 1.5 angstrom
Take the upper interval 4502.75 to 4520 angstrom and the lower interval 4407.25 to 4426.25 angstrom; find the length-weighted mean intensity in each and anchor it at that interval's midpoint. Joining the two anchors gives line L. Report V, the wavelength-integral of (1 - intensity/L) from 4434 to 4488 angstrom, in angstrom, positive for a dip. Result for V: 3.4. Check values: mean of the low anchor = 19.6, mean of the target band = 20.9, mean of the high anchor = 25.3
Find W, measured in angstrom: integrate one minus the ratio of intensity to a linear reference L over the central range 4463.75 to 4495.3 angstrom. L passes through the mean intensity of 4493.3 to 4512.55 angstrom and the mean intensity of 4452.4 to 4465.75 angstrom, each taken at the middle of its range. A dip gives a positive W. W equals -3.22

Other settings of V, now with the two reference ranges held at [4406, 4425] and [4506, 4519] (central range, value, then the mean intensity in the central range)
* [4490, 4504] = 0.1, 24.1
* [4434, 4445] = 0.6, 19.7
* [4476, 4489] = 0.1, 23.1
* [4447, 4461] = 2.2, 18.1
